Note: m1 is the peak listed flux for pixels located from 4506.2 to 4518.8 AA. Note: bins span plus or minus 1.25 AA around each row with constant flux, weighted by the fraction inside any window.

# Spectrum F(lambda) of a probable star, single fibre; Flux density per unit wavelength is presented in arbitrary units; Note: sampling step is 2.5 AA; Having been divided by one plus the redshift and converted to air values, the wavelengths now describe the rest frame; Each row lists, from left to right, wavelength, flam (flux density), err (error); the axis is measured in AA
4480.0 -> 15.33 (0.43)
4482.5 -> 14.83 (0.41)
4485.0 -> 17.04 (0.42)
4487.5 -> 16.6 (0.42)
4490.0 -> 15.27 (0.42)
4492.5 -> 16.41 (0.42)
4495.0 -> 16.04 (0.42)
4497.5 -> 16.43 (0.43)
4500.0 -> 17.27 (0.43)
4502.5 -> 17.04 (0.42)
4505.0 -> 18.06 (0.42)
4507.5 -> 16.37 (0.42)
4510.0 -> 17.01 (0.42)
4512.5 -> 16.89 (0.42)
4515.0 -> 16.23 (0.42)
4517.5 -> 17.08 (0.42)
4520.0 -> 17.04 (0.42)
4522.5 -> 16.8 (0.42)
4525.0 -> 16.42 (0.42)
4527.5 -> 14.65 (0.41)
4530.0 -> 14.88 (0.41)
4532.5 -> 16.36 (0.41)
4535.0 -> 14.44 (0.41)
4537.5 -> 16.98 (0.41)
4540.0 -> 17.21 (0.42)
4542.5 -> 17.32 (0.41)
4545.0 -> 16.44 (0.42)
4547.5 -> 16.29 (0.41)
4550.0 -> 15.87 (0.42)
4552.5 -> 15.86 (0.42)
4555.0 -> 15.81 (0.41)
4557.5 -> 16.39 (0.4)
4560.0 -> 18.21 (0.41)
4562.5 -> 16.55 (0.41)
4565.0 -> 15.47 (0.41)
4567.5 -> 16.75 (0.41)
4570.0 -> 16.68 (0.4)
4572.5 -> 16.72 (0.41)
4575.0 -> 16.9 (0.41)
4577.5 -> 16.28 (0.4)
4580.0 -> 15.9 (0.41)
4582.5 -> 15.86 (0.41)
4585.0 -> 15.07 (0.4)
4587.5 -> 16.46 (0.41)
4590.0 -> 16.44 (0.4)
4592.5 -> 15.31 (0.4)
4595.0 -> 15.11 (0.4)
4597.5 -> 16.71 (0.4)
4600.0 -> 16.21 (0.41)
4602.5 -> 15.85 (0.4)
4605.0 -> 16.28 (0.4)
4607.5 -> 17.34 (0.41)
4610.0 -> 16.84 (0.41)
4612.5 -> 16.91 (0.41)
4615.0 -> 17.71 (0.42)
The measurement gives 17.08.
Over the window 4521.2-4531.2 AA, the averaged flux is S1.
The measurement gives 15.7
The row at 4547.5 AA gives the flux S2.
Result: 16.29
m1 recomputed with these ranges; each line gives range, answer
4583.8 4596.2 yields 16.46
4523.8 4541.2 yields 17.21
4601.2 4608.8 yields 17.34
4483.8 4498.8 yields 17.04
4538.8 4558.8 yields 17.32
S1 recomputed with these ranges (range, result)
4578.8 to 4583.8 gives 15.9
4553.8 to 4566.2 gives 16.5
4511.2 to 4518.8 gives 16.7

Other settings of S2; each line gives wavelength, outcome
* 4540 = 17.21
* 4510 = 17.01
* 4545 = 16.44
